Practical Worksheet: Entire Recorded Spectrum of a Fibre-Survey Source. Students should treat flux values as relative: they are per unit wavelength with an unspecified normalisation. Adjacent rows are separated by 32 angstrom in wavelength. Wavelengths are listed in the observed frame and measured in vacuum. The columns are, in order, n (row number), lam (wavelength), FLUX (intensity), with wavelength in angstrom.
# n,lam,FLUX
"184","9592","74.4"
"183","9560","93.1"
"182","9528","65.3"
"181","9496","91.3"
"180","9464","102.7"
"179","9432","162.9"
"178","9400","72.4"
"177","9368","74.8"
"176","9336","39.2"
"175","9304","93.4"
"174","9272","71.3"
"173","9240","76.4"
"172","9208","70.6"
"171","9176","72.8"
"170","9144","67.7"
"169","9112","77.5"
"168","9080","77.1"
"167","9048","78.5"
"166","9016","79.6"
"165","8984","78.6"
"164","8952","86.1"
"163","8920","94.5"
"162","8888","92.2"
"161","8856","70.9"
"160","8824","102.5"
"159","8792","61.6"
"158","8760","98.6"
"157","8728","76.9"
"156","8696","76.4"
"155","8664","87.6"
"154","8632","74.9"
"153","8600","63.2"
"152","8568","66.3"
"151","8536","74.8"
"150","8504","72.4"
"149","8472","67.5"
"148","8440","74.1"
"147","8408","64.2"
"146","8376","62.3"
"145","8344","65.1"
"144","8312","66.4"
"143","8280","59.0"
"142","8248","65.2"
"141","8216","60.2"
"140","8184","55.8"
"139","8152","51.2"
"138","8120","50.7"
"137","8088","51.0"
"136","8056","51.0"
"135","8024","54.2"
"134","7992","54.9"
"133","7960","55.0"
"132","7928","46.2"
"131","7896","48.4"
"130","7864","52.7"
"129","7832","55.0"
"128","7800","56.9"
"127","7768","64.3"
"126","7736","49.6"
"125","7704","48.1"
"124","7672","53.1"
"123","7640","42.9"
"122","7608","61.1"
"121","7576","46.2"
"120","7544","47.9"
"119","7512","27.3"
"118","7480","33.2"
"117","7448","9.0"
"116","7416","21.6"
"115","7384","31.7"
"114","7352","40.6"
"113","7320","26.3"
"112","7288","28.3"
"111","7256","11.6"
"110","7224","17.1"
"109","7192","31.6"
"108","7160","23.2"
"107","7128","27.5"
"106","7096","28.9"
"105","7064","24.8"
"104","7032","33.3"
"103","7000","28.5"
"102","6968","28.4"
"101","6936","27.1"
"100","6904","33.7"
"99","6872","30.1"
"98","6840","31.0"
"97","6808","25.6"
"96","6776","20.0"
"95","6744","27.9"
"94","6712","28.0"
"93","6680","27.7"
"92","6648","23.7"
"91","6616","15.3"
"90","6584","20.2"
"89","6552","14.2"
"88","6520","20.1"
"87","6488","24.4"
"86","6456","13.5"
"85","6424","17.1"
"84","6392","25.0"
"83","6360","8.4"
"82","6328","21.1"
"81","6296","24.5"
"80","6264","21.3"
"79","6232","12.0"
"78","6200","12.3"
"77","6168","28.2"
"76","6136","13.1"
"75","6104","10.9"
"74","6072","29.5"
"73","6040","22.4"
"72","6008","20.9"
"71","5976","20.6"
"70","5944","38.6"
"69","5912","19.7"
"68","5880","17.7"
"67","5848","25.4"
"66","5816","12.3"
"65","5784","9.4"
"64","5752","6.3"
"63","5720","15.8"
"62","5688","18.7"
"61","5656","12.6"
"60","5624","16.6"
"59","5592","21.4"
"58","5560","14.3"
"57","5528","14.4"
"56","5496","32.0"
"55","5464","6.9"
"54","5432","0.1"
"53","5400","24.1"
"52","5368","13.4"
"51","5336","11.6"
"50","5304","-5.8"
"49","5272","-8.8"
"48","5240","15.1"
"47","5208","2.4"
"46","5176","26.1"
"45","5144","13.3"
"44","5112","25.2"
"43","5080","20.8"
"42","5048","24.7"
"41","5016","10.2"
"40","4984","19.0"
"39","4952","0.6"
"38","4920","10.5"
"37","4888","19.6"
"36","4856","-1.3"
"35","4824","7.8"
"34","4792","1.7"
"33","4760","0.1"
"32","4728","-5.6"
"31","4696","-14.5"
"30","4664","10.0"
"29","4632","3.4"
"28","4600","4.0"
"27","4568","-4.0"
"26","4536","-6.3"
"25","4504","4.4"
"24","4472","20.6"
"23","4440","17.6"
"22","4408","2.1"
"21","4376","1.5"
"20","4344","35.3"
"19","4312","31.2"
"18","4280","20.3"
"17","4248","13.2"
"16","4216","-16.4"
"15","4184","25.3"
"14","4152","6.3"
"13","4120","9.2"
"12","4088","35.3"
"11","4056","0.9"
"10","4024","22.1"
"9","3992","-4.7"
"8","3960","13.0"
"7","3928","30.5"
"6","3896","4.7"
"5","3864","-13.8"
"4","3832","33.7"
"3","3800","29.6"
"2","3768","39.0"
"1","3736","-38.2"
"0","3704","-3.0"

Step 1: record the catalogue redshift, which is 0.89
